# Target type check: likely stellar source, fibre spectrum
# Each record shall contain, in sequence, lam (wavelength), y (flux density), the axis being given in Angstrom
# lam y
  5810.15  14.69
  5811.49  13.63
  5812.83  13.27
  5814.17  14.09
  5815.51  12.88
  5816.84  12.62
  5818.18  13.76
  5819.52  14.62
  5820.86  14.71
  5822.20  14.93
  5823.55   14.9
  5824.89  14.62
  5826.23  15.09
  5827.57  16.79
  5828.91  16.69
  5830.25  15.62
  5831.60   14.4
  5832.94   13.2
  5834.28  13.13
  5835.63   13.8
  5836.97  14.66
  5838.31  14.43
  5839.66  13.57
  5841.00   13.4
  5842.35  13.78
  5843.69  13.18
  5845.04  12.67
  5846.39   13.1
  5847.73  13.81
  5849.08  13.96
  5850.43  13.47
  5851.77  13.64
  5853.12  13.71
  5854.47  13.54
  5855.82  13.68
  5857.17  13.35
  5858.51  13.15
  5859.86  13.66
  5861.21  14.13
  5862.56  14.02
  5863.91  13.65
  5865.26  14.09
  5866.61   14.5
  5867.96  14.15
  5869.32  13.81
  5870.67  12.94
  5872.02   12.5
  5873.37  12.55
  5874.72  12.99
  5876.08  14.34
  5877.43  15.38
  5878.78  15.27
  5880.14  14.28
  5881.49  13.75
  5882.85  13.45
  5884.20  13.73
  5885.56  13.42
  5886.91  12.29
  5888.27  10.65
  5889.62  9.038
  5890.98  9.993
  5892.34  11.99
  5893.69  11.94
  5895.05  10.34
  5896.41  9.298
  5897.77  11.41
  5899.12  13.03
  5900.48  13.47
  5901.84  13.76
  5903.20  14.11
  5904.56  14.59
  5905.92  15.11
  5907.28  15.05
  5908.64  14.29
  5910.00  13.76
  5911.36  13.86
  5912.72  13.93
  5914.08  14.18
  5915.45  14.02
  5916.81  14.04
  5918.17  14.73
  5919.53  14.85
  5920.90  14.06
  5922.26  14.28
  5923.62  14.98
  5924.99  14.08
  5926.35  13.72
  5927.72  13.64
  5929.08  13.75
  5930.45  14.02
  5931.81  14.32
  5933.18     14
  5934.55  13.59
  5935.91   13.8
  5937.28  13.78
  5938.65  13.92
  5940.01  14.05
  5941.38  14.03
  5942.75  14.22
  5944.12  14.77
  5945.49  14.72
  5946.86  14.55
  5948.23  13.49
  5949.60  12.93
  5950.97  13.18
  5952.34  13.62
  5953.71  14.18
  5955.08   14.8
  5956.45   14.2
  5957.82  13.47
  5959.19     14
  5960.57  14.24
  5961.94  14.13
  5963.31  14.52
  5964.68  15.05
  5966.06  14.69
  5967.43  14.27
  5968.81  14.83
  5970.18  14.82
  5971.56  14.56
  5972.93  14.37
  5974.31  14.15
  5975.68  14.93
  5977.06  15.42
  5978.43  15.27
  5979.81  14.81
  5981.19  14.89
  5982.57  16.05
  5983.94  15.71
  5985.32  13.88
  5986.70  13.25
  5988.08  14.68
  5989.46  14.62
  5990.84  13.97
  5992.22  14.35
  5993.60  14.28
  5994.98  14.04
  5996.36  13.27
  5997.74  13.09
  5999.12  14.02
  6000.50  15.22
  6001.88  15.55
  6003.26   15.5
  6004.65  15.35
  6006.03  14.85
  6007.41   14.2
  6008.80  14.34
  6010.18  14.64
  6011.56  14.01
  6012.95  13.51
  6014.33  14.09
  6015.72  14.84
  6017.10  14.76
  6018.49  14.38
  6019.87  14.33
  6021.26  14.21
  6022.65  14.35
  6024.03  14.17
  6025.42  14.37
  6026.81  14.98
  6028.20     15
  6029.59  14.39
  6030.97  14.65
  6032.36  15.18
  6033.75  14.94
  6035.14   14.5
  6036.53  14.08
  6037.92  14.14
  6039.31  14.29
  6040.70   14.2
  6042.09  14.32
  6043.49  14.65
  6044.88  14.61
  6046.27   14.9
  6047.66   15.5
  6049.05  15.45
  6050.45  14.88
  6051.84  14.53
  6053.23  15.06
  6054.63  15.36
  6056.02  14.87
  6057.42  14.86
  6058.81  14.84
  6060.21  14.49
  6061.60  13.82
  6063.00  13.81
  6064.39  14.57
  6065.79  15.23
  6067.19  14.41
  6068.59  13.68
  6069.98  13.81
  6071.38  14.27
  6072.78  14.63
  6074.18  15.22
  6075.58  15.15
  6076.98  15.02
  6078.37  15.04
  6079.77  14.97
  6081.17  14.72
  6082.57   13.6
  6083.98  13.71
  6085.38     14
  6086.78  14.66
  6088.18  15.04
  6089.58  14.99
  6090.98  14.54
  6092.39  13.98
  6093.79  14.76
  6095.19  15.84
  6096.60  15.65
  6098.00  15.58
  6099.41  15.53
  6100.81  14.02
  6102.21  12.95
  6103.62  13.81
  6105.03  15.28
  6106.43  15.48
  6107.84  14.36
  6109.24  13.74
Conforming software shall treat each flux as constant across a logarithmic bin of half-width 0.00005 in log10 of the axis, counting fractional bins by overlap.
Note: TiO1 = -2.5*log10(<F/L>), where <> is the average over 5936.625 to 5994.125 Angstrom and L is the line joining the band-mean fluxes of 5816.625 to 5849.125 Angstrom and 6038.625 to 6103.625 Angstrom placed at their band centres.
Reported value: 0.01 mag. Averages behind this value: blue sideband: 14.2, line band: 14.4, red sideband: 14.6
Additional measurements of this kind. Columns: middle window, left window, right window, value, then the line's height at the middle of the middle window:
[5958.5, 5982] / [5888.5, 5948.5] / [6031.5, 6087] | -0.05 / 13.9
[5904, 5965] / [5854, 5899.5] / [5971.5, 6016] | -0.03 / 13.7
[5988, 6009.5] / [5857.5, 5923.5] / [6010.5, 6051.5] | -0.01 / 14.3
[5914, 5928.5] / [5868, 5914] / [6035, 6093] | -0.07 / 13.3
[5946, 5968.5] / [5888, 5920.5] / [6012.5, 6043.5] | -0.04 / 13.6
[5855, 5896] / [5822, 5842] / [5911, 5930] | 0.10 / 14.4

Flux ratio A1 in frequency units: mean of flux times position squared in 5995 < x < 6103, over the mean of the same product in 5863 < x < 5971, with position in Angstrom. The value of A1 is 1.1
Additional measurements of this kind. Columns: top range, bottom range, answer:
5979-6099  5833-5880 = 1.13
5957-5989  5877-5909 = 1.17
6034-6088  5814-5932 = 1.14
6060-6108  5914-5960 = 1.09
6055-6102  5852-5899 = 1.21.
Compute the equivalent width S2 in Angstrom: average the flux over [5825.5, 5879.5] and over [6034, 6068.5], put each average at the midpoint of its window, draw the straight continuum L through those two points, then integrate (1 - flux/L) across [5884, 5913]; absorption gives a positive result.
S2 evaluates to 3.0 Angstrom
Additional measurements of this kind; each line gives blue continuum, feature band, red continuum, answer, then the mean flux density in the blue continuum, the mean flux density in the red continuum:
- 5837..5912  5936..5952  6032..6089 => -0.2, 13.3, 14.6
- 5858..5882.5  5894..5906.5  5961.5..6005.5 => 1.2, 13.8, 14.6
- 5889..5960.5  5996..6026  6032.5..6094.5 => -0.4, 13.6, 14.6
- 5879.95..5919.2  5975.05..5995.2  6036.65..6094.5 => -1.3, 13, 14.6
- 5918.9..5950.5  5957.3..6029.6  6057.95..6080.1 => -1.2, 14.1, 14.6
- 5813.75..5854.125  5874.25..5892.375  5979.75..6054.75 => 1.7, 14.1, 14.6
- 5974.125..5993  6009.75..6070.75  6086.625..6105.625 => 0.8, 14.7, 14.8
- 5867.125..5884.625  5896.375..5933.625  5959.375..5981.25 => 0.5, 13.8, 14.7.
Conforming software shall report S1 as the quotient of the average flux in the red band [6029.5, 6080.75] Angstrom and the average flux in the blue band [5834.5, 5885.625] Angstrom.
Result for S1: 1.07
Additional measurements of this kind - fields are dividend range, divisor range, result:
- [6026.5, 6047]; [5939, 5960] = 1.04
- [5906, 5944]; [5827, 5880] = 1.02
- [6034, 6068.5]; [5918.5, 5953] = 1.04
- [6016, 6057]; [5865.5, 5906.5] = 1.13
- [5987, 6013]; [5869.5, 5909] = 1.11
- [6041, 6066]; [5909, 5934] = 1.04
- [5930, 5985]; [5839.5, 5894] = 1.08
